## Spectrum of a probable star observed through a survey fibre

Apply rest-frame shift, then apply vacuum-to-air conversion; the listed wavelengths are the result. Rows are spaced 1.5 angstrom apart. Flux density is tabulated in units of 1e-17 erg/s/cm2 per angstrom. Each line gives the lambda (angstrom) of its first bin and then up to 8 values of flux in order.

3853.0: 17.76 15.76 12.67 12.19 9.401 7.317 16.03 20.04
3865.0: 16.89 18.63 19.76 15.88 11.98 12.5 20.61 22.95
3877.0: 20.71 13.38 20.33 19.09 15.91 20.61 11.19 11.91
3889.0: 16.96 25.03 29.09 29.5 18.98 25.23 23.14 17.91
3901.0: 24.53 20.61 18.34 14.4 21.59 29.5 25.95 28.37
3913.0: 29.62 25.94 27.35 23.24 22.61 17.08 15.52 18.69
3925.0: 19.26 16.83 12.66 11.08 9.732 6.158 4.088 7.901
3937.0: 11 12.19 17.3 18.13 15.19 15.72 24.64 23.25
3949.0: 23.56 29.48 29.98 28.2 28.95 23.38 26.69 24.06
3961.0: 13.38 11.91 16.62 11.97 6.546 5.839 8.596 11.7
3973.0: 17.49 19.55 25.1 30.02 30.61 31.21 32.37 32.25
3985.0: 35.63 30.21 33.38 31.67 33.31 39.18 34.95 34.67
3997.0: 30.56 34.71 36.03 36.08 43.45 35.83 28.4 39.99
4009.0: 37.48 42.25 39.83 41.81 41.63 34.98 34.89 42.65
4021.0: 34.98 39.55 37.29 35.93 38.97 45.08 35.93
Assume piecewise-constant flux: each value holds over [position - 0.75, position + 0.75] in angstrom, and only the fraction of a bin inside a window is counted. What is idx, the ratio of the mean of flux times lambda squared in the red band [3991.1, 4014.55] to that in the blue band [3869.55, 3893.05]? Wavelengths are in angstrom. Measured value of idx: 2.2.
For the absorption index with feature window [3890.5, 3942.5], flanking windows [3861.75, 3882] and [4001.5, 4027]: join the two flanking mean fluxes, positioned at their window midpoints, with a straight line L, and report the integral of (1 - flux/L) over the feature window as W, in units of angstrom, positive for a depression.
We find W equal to 9.3 angstrom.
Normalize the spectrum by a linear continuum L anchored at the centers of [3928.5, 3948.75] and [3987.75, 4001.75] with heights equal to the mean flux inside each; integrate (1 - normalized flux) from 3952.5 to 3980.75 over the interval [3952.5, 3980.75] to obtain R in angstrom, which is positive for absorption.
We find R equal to 4.94 angstrom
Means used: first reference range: 13.8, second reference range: 34.4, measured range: 19.5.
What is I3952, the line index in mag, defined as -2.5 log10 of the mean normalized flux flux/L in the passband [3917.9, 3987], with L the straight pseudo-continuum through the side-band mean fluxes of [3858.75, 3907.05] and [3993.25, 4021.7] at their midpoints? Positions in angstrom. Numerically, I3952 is 0.45 mag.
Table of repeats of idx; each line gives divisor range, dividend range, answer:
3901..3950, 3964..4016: 1.68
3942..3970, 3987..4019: 1.90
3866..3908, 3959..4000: 1.35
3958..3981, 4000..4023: 2.19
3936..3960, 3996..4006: 1.67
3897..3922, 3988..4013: 1.65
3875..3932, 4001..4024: 1.99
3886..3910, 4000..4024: 1.87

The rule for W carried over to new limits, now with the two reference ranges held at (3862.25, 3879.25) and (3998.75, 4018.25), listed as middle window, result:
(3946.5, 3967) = 5.6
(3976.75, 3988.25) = 0.7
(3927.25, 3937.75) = 7.0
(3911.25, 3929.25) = 2.7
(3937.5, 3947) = 3.7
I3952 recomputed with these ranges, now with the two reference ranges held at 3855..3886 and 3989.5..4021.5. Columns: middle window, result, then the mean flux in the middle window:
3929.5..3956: 0.48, 17.8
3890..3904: -0.16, 23.5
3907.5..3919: -0.18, 26.7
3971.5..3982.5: 0.27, 25.5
